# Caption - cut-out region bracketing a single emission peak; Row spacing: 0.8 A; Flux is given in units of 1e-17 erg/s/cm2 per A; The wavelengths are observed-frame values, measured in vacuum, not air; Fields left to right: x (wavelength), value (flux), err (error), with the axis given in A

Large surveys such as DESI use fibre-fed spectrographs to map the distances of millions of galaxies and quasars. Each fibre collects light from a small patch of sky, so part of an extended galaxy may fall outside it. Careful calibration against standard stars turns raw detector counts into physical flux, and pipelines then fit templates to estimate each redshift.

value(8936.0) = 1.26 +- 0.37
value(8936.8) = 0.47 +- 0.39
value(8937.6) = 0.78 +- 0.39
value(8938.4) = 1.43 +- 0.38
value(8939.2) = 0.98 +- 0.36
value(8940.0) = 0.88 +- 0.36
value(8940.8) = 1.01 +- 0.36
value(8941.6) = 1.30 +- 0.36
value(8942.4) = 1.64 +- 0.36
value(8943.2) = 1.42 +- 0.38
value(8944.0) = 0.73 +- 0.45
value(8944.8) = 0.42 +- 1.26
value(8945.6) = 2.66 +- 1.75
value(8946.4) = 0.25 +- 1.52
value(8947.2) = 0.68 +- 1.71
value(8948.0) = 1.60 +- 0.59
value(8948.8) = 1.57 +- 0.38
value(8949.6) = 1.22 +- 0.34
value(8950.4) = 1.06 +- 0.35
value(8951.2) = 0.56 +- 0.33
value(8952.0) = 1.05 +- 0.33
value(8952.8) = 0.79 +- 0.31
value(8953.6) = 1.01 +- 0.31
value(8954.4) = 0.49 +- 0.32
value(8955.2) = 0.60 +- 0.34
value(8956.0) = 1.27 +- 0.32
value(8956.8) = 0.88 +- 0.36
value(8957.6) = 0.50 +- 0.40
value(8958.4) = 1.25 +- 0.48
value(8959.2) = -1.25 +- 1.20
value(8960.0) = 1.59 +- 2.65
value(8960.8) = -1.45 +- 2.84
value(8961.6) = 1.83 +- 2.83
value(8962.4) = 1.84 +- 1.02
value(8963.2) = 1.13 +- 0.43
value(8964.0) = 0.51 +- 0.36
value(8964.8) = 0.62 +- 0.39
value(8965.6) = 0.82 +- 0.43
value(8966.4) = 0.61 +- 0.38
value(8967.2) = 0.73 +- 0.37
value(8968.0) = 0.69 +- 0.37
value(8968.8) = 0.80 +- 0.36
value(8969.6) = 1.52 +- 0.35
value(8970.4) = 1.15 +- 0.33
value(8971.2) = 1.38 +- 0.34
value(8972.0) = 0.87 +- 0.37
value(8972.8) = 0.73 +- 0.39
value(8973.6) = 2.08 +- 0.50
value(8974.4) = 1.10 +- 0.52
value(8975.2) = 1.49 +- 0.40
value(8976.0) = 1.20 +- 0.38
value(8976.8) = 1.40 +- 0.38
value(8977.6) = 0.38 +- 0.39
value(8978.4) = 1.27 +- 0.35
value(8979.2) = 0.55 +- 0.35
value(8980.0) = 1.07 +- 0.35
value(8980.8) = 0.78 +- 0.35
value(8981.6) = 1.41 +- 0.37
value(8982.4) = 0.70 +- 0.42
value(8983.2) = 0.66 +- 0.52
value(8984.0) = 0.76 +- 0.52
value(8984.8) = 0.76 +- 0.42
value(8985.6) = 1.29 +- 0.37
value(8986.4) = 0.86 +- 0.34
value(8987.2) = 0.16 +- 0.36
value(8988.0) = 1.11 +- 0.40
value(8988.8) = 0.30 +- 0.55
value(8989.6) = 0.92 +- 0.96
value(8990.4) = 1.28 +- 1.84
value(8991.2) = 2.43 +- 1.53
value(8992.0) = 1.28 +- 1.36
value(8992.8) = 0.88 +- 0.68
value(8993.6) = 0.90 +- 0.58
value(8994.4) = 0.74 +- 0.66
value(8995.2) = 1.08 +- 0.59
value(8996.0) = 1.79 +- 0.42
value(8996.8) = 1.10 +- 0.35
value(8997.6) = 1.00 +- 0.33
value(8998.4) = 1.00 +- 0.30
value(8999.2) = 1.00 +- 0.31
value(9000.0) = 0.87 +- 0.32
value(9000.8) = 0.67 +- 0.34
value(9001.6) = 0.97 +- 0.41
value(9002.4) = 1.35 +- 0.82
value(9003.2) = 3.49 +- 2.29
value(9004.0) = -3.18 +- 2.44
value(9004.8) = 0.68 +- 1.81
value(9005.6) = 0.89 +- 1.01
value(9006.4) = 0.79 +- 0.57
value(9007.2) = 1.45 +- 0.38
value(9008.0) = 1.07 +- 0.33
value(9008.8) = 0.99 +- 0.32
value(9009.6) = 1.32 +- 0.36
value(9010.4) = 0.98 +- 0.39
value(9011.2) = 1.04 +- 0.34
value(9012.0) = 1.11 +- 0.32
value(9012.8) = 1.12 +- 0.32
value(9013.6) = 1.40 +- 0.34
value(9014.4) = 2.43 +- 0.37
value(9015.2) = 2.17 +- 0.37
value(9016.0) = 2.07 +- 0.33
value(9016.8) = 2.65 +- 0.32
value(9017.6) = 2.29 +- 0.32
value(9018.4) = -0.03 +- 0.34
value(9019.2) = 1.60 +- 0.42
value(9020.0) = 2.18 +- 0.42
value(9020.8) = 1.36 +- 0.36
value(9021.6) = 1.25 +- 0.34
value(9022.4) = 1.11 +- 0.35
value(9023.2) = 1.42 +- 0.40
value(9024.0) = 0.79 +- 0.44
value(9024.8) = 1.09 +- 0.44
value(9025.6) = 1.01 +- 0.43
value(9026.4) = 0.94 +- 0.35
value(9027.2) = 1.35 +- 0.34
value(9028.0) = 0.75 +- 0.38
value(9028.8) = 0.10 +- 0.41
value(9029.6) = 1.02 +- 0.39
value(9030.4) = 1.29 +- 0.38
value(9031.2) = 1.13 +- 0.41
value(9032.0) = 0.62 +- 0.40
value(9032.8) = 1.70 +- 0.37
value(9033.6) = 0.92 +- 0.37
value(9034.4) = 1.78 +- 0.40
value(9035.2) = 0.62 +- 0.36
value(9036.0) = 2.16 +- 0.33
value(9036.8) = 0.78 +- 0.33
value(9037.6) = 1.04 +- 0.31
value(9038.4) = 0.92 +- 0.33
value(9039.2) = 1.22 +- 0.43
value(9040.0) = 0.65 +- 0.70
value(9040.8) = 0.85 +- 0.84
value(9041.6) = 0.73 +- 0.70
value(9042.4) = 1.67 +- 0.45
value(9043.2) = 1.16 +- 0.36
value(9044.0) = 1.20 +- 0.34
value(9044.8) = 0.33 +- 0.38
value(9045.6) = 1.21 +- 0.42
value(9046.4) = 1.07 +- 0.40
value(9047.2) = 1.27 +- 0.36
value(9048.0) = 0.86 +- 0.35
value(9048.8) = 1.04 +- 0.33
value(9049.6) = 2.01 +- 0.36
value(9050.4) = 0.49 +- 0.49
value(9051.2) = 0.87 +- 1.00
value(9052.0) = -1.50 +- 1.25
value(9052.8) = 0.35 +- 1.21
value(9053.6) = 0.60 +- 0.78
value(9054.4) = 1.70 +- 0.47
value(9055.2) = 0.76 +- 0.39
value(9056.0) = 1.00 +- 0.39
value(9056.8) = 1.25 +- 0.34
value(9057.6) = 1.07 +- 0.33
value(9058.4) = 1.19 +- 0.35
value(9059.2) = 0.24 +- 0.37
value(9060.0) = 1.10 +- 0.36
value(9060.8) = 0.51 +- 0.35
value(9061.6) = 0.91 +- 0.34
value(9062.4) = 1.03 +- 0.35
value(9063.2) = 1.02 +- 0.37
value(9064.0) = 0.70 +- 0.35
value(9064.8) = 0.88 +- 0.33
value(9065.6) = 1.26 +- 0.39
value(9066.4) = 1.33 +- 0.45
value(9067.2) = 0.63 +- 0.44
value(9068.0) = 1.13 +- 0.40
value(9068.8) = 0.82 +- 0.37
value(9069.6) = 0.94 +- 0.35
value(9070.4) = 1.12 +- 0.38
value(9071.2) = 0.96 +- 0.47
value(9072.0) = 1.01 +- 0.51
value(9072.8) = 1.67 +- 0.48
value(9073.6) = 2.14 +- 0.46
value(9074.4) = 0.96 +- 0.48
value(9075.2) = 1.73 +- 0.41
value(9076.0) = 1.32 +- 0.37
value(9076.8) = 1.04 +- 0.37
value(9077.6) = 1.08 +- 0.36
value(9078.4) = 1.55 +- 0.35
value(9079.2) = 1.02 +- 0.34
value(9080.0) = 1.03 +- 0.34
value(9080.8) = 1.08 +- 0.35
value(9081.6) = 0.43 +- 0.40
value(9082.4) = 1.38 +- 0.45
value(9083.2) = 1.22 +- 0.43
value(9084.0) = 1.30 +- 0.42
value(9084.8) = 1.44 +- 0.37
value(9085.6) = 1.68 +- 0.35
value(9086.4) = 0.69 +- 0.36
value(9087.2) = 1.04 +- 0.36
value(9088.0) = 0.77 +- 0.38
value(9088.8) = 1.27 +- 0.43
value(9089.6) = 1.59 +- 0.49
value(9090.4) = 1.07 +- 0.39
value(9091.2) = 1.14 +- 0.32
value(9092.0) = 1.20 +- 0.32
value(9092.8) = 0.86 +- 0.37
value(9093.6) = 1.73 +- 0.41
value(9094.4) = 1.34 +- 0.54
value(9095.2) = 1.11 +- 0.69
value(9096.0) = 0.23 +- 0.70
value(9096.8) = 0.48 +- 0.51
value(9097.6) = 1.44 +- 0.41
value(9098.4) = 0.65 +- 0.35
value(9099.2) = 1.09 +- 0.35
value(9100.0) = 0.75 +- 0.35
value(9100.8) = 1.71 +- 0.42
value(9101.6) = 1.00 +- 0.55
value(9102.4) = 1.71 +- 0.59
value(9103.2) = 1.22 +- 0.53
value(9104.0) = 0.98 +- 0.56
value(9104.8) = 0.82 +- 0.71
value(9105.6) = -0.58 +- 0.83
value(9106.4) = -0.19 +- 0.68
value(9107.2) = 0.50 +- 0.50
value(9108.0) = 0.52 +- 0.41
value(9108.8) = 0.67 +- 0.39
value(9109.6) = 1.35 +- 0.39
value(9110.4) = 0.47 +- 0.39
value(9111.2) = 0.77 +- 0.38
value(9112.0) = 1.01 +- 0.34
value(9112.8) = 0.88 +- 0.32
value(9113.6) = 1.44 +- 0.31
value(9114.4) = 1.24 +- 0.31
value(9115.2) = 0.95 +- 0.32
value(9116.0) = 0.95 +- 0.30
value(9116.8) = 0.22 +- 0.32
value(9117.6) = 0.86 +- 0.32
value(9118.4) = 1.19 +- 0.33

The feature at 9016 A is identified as [S II] 6716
